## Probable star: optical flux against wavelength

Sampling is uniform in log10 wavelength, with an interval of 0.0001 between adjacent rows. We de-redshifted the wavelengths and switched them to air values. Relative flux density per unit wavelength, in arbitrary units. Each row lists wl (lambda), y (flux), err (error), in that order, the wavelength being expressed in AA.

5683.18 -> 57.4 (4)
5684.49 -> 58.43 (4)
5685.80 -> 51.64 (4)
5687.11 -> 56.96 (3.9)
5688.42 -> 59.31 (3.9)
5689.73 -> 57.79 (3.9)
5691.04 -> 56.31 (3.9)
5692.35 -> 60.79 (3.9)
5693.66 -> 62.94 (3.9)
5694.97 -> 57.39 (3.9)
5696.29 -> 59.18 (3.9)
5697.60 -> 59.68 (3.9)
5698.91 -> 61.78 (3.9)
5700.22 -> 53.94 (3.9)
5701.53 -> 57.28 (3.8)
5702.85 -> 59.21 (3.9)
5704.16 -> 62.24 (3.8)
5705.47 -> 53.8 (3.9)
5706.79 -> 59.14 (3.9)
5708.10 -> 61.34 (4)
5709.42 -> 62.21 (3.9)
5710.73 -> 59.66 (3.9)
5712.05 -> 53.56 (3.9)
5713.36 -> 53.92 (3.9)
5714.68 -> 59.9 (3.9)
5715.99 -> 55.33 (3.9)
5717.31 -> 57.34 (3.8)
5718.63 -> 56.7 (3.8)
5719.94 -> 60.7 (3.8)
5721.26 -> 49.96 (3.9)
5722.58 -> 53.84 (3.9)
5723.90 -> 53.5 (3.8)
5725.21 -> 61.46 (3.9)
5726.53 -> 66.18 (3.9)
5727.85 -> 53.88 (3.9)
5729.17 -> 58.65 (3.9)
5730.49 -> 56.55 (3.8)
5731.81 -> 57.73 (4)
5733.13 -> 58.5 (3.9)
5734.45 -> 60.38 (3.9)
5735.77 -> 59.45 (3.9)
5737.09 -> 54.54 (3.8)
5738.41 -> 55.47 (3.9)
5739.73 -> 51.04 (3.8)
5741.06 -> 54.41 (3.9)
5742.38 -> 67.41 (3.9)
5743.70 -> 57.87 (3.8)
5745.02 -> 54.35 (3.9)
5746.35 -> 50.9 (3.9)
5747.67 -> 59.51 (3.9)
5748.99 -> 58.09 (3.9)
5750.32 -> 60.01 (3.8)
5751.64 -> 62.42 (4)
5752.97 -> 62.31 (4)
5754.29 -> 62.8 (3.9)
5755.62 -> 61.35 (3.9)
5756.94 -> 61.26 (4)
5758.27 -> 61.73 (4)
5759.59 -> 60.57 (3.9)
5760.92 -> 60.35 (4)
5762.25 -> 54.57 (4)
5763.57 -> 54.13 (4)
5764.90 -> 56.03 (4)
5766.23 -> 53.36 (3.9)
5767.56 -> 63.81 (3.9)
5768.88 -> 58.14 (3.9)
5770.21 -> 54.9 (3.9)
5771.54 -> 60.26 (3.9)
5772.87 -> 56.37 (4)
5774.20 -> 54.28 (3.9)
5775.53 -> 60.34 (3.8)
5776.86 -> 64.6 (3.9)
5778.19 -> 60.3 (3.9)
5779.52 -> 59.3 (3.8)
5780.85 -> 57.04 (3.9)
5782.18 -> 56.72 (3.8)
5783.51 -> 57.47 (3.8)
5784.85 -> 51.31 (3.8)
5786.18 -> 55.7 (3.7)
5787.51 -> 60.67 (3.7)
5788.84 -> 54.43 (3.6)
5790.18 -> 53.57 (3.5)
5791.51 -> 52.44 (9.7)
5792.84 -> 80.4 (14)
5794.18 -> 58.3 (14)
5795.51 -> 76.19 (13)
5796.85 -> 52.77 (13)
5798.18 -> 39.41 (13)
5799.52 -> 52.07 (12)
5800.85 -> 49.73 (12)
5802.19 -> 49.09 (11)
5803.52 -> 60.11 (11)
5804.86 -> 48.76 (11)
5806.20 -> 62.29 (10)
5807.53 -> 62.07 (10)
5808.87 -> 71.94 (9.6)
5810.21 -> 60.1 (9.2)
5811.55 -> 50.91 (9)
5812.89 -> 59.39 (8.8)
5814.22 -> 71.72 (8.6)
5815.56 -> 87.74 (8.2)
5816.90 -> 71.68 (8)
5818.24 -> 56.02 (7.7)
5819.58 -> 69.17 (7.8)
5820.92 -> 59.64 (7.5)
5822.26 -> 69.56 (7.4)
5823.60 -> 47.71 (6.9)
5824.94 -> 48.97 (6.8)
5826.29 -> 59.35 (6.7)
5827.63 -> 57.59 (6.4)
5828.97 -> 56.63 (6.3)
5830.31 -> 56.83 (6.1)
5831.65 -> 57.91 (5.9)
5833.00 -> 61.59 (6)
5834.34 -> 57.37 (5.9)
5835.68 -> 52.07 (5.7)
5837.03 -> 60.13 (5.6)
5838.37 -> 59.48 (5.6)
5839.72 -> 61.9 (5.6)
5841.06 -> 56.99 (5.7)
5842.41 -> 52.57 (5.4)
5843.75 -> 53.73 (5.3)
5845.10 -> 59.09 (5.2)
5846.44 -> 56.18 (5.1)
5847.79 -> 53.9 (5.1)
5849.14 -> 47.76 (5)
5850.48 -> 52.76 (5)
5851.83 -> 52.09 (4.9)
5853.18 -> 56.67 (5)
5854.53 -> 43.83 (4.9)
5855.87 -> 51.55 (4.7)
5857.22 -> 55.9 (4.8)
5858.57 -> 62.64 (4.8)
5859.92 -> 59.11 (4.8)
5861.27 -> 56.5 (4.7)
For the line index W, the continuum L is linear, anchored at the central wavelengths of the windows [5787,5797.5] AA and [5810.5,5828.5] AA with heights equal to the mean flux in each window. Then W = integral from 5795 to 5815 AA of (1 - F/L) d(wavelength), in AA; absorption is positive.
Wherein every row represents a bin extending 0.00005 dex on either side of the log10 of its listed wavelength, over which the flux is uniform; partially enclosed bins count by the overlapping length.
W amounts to 1.2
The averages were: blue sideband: 61.1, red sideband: 62.2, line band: 57.8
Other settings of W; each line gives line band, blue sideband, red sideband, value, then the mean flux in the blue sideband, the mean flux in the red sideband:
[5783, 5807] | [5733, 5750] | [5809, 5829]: 1.66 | 57.1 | 62.2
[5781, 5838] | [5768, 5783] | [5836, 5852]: -1.95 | 58.5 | 55.6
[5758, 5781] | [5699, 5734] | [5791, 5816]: 0.32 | 57.6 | 60.1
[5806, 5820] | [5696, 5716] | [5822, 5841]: -2.01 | 58.4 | 57.4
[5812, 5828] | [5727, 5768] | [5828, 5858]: -2.02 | 58.2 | 55.4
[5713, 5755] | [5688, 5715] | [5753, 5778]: 0.78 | 58.6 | 58.9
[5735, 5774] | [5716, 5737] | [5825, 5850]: -0.62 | 57.5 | 56.5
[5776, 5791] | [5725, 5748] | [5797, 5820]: 0.44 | 57.6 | 59.9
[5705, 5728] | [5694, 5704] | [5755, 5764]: 0.55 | 58.7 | 59.3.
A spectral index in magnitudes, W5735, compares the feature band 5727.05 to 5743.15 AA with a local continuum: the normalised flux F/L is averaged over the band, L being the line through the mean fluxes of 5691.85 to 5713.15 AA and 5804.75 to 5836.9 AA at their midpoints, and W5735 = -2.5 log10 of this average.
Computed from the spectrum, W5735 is 0.038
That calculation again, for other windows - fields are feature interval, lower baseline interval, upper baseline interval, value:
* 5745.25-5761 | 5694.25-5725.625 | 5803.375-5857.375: -0.04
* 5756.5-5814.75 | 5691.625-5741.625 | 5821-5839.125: -0.01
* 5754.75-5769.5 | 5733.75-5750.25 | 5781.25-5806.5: -0.04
